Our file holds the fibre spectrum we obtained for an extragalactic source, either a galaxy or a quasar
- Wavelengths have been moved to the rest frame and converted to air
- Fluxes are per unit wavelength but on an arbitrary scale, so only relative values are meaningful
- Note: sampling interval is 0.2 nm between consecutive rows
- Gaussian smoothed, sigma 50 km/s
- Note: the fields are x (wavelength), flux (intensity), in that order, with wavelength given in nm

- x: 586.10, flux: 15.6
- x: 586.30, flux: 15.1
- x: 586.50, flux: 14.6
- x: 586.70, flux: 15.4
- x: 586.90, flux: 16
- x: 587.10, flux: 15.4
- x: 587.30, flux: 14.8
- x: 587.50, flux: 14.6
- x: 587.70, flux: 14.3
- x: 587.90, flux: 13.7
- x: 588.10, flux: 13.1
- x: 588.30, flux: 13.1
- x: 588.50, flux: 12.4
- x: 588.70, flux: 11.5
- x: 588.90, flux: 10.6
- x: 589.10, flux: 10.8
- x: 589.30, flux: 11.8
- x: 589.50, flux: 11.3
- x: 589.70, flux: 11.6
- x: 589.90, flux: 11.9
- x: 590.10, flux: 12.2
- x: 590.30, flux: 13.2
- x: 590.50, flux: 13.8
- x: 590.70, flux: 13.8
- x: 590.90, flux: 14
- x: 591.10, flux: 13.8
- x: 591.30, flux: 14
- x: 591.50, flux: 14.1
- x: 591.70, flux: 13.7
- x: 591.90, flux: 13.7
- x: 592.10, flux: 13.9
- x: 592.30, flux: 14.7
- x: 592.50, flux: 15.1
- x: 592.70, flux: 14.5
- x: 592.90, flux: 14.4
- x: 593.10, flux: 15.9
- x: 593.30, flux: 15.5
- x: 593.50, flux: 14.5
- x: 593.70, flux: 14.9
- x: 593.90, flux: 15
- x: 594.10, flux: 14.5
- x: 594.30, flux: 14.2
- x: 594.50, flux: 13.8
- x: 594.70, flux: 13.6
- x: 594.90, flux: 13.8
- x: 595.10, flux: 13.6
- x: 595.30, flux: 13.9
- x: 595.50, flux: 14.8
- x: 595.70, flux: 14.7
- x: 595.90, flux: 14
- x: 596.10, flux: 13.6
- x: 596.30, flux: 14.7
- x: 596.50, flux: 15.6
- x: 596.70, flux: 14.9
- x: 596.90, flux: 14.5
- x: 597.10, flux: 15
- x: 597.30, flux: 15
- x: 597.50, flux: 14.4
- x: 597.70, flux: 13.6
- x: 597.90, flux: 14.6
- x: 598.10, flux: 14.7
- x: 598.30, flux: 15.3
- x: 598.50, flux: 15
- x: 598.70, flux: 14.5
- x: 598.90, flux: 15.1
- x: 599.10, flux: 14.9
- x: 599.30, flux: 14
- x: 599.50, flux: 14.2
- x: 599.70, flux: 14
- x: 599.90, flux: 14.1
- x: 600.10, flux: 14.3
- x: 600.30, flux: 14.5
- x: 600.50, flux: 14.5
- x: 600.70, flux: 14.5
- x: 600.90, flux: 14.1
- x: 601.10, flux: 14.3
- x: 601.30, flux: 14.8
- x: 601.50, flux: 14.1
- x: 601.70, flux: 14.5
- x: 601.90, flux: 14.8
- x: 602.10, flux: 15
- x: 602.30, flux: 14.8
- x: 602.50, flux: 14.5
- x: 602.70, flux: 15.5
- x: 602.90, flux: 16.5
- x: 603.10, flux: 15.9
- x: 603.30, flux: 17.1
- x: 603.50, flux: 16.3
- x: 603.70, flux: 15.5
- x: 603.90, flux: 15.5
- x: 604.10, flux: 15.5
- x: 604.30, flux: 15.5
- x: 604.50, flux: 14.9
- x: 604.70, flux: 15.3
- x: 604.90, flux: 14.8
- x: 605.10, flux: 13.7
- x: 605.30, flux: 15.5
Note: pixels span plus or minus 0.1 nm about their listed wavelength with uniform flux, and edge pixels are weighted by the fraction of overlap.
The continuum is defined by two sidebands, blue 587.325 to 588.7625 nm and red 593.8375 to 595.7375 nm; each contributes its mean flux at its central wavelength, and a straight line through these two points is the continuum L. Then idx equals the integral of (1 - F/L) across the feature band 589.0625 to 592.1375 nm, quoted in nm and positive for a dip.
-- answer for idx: 0.152 nm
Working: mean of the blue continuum 13.4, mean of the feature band 13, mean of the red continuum 14.2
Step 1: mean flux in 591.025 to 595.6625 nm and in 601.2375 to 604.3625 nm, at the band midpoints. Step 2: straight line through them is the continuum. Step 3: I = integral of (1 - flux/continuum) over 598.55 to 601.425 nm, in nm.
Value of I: 0.12 nm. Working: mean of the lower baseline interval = 14.4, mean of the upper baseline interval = 15.4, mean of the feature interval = 14.4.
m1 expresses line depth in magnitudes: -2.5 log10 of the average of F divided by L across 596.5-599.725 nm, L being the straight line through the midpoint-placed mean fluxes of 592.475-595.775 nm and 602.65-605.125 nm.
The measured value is 0.02 mag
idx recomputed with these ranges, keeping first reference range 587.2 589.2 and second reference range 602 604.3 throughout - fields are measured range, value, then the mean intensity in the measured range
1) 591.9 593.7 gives -0.133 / 14.8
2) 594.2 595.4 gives 0.024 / 13.8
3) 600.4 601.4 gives 0.052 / 14.4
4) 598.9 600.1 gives 0.052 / 14.3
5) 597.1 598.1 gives 0.009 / 14.5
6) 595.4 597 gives -0.027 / 14.6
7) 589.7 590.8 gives 0.034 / 12.9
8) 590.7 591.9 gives -0.039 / 13.9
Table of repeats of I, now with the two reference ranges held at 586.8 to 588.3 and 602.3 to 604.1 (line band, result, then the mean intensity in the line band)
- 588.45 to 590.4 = 0.39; 11.7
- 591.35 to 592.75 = 0.06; 14.2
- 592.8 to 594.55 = 0.02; 14.8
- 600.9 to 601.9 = 0.08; 14.4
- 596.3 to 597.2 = 0.02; 15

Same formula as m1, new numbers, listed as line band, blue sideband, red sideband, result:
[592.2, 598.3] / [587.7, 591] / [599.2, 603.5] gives -0.07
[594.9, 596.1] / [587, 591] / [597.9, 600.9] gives -0.02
